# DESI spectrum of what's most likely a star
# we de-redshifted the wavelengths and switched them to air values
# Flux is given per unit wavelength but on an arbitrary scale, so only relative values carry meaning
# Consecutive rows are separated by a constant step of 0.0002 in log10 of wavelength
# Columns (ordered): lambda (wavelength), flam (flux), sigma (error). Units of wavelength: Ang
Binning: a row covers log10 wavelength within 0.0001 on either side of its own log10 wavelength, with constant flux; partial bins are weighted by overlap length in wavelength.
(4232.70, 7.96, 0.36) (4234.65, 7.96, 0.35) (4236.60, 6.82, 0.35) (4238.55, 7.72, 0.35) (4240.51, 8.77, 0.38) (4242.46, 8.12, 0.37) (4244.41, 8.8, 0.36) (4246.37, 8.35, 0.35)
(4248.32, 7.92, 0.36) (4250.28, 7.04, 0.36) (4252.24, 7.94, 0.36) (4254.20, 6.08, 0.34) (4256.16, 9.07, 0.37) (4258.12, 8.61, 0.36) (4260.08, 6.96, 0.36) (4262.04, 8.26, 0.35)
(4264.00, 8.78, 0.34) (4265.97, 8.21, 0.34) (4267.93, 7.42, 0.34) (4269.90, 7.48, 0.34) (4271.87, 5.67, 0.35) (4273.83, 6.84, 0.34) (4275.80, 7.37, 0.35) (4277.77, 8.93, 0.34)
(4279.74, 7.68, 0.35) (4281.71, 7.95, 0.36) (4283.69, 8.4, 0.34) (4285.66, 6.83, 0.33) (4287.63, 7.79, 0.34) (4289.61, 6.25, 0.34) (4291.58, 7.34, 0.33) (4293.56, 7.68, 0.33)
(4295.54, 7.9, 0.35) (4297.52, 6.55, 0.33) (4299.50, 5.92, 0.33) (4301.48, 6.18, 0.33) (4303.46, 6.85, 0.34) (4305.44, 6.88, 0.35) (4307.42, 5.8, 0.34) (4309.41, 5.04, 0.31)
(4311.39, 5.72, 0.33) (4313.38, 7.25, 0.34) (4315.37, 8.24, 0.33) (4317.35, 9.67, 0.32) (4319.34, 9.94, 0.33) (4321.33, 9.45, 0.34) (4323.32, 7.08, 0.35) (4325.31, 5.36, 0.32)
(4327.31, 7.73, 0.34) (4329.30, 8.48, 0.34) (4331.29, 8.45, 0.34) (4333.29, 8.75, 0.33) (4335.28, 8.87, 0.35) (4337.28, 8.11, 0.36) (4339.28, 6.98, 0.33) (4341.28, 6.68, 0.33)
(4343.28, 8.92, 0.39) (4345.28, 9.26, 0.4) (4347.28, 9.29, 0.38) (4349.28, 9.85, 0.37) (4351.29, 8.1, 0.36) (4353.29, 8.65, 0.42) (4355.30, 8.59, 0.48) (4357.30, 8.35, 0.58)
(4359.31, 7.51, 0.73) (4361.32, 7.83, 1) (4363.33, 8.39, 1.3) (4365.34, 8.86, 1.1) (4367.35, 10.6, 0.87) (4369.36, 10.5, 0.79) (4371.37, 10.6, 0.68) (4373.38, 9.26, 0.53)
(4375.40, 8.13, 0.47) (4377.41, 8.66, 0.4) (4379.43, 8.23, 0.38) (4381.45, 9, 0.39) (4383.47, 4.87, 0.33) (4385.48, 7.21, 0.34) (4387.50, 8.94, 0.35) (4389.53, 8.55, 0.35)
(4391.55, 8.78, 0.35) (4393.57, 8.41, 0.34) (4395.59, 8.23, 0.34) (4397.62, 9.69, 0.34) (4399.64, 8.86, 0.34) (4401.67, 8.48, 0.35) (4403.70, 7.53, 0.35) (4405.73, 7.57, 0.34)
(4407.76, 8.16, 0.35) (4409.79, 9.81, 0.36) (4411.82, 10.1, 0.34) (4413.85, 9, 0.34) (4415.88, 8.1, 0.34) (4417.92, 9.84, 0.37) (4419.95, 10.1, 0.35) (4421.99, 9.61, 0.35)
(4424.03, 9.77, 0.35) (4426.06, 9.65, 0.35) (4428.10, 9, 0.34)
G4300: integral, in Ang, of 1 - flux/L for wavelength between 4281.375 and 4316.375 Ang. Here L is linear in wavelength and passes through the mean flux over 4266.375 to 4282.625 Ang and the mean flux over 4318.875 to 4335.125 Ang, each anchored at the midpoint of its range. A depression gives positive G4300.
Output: 3.9 Ang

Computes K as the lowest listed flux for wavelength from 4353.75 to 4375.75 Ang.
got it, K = 7.51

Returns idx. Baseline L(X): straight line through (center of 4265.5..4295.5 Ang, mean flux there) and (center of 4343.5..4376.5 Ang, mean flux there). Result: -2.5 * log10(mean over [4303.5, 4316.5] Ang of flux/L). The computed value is 0.22 mag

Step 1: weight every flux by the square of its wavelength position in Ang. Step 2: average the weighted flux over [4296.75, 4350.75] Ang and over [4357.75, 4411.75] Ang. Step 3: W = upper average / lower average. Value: 1.15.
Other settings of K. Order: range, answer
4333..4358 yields 6.68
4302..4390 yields 4.87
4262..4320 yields 5.04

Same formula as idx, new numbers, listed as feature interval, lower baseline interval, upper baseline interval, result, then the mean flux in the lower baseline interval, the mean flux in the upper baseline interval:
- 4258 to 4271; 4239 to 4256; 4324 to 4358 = 0.01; 7.93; 8.25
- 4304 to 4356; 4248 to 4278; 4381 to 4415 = 0.01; 7.62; 8.41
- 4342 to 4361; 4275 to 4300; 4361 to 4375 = 0.05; 7.46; 9.46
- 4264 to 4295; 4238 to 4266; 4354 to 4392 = 0.09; 8.04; 8.57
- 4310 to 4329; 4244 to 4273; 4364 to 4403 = 0.06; 7.75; 8.72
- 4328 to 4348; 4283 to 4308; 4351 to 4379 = -0.03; 6.95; 8.87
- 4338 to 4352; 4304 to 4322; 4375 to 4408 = -0.09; 7.51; 8.2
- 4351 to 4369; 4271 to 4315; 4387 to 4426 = -0.06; 6.97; 8.94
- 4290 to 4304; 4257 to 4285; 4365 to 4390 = 0.16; 7.75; 8.72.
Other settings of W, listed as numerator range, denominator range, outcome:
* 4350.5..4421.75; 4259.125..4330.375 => 1.23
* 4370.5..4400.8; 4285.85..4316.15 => 1.31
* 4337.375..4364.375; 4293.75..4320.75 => 1.19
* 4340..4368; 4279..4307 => 1.24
